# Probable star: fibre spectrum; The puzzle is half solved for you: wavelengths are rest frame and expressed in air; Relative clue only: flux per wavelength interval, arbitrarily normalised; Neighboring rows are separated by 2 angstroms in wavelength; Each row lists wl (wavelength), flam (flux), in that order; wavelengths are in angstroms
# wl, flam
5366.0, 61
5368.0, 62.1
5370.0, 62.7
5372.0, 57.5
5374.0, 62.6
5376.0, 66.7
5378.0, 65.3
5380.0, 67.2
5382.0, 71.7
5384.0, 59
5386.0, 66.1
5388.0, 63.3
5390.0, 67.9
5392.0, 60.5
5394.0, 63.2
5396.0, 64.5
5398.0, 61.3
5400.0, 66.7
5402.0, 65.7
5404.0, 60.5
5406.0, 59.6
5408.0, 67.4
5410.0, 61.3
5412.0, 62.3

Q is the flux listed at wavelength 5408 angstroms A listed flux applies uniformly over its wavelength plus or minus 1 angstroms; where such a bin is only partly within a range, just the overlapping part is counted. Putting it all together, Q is 67.4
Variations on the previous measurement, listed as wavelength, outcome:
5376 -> 66.7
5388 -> 63.3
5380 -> 67.2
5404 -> 60.5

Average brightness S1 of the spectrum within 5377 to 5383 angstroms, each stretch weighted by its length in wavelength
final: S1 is 68.1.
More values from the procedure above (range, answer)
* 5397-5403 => 64.6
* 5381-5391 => 65.6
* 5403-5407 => 60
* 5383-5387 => 62.5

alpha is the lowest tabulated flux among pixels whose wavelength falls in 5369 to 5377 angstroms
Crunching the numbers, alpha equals 57.5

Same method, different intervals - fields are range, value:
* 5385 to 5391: 63.3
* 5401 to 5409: 59.6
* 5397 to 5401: 61.3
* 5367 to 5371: 62.1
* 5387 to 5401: 60.5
